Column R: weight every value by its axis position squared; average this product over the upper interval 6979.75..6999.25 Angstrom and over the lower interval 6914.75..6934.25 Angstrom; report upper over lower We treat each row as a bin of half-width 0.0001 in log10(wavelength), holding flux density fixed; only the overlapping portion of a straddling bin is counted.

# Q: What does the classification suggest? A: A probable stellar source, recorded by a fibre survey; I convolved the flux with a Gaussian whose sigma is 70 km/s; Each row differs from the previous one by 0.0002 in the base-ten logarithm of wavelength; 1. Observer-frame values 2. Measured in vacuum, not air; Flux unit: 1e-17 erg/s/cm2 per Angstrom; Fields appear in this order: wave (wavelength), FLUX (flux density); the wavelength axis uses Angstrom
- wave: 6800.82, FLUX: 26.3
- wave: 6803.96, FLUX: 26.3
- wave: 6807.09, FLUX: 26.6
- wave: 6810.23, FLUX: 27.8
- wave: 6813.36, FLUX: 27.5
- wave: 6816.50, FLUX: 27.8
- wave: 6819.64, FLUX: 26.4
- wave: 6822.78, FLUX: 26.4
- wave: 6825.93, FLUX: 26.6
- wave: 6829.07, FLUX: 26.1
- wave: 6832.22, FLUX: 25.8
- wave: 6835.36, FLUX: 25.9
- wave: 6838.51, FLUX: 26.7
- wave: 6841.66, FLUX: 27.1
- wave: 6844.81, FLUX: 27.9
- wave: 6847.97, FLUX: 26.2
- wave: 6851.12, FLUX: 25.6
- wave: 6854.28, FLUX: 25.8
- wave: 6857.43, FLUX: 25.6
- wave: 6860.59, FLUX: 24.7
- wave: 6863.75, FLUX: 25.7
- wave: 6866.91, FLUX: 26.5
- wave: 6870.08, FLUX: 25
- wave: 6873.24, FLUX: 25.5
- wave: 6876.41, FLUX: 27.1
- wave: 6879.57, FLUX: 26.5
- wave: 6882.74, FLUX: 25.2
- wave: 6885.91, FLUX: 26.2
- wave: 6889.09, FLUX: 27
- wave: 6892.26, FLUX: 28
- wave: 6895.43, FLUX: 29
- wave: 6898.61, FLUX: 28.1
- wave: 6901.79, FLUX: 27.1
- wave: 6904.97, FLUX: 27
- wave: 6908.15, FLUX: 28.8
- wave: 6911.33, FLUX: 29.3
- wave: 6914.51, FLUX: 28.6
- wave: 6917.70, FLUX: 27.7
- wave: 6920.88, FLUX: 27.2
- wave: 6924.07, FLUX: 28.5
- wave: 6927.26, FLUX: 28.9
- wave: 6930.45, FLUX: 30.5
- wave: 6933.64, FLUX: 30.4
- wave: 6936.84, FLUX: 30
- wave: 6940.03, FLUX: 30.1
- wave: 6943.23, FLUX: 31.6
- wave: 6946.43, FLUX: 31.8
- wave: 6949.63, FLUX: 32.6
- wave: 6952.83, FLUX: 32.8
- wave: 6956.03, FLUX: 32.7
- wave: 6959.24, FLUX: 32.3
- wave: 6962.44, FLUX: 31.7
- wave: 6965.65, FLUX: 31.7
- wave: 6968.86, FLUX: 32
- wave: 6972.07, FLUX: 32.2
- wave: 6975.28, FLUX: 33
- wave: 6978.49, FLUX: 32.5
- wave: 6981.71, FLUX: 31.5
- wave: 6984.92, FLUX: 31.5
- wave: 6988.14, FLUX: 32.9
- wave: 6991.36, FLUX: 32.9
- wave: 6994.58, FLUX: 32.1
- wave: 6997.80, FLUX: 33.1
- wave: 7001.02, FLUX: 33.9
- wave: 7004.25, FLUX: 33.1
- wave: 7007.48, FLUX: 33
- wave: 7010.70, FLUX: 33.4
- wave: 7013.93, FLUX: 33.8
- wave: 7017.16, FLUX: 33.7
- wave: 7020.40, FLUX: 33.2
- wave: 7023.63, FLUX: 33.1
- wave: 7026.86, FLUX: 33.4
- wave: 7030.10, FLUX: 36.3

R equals 1.1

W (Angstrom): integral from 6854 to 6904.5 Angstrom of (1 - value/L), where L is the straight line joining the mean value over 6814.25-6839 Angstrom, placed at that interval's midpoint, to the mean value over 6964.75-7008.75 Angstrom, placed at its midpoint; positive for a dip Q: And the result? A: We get 3.56 Angstrom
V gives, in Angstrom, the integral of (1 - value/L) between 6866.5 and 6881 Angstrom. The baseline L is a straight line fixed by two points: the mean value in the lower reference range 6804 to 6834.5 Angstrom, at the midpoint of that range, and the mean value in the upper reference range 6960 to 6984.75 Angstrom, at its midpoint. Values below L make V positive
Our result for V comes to 1.3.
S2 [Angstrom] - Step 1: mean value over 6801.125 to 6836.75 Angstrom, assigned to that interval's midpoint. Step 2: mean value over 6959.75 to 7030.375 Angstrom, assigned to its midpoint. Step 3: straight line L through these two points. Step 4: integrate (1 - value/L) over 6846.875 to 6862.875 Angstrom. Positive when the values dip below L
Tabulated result 1.3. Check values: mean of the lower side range 26.6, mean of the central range 25.6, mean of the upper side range 32.8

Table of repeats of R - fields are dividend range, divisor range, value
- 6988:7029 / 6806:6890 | 1.32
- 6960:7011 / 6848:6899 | 1.28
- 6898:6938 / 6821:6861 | 1.12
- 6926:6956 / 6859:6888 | 1.23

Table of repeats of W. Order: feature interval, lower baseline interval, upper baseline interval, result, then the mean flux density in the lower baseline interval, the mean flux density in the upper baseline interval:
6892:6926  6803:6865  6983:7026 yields 1.4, 26.4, 33.1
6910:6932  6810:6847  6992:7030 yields 1.1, 26.8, 33.4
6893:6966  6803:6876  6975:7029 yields 0.4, 26.3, 33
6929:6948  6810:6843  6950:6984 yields 0.2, 26.7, 32.2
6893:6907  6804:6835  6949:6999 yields 0.8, 26.7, 32.3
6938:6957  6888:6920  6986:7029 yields -1.0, 28.1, 33.2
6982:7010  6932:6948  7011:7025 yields -0.1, 30.8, 33.4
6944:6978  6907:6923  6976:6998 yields -1.5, 28.3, 32.3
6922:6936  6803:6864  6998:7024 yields 0.3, 26.4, 33.4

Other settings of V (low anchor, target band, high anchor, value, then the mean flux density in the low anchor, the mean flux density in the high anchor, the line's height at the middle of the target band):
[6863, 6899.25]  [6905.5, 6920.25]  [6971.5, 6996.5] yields 0.00 Angstrom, 26.6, 32.3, 28.4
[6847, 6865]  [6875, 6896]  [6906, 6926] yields 0.03 Angstrom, 25.6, 28.3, 26.9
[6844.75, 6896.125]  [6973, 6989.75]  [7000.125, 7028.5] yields -0.28 Angstrom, 26.2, 33.4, 31.7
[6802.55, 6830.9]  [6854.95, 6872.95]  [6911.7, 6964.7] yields 1.73 Angstrom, 26.8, 30.5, 28.2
